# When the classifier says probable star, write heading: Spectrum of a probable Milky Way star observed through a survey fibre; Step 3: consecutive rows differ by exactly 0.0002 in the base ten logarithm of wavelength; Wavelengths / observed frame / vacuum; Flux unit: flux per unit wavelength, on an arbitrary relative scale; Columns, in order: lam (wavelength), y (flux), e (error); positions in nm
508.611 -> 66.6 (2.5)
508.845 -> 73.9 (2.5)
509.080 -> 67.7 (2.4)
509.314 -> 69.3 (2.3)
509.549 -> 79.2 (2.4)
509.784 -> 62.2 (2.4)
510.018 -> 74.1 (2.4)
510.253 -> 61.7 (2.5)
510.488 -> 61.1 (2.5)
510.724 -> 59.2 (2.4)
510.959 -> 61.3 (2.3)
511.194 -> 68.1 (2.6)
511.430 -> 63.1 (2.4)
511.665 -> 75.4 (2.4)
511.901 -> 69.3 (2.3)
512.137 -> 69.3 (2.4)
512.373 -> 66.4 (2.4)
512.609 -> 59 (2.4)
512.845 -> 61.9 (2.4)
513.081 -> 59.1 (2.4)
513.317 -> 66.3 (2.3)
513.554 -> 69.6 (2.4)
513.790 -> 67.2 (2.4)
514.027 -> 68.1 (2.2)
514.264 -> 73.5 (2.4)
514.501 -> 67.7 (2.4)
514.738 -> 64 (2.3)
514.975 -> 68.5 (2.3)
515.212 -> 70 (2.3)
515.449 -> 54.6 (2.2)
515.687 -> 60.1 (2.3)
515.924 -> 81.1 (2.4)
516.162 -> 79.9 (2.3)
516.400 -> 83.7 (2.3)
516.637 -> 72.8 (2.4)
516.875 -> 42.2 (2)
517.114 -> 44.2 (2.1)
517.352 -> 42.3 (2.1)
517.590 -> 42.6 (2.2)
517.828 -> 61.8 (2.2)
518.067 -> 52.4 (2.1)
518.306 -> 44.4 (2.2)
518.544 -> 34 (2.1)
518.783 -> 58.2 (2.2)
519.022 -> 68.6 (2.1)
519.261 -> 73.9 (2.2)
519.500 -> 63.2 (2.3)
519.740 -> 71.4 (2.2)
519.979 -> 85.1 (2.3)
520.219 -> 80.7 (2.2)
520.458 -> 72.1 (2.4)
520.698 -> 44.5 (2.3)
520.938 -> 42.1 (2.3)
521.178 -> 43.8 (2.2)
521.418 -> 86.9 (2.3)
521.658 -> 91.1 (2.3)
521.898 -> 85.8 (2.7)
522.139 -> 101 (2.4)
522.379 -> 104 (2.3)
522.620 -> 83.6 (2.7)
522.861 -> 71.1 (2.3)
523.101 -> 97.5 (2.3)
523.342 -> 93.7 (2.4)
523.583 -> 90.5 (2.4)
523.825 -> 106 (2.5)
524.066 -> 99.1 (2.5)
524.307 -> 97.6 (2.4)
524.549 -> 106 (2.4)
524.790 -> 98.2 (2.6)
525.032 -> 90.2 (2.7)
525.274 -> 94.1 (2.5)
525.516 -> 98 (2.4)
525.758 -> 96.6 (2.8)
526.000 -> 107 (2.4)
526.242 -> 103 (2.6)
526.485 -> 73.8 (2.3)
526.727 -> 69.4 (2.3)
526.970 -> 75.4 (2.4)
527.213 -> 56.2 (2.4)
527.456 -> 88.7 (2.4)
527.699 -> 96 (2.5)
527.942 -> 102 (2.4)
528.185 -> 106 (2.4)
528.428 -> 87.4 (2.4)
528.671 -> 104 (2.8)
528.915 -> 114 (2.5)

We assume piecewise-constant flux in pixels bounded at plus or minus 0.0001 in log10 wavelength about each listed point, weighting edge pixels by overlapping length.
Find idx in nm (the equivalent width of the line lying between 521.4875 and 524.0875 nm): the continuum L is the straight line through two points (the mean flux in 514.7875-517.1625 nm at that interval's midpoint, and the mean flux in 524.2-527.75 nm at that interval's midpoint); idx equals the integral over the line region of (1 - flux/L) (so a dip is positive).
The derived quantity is -0.33 nm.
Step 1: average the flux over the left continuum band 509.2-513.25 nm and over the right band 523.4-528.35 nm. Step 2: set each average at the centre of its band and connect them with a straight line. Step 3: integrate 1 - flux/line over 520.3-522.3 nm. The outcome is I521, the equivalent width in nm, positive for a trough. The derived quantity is 0.301 nm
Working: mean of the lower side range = 65.9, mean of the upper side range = 92.6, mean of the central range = 71.8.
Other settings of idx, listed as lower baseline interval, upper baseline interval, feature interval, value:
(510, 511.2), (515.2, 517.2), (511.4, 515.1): -0.154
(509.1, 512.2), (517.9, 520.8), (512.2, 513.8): 0.041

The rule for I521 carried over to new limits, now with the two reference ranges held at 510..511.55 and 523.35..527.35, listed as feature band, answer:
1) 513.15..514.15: 0.02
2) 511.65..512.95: 0.00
